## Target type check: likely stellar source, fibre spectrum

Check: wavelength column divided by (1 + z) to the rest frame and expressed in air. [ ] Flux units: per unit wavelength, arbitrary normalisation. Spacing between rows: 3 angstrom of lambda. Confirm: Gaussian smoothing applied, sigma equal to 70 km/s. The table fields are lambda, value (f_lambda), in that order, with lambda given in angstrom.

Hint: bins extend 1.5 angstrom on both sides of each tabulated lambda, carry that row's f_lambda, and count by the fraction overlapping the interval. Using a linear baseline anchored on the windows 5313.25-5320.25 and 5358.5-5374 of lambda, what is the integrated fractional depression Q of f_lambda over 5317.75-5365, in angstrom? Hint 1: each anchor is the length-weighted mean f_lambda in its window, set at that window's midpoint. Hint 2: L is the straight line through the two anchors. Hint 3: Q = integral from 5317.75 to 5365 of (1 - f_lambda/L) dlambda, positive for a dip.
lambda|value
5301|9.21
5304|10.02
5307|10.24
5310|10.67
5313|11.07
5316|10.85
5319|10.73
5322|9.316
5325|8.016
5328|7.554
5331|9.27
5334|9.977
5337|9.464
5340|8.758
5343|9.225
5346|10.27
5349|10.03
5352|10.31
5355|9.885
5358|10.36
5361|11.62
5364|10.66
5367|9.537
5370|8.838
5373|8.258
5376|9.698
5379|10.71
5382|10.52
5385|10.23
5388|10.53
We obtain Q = 2.9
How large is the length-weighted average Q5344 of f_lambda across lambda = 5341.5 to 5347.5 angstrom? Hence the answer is 9.75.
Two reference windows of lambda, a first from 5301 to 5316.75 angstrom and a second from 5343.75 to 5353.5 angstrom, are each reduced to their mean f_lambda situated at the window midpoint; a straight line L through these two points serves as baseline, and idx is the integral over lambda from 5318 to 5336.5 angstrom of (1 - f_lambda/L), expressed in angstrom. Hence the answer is 2.1 angstrom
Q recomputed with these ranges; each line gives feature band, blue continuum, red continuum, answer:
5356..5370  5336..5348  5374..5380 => -0.8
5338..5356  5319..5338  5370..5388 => -0.7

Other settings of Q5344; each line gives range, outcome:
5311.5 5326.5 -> 10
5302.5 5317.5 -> 10.6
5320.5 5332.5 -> 8.54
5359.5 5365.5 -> 11.1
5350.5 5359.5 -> 10.2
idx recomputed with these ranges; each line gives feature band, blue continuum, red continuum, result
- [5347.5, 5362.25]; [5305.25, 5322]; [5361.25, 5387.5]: -0.4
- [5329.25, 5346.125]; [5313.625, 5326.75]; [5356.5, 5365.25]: 1.4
